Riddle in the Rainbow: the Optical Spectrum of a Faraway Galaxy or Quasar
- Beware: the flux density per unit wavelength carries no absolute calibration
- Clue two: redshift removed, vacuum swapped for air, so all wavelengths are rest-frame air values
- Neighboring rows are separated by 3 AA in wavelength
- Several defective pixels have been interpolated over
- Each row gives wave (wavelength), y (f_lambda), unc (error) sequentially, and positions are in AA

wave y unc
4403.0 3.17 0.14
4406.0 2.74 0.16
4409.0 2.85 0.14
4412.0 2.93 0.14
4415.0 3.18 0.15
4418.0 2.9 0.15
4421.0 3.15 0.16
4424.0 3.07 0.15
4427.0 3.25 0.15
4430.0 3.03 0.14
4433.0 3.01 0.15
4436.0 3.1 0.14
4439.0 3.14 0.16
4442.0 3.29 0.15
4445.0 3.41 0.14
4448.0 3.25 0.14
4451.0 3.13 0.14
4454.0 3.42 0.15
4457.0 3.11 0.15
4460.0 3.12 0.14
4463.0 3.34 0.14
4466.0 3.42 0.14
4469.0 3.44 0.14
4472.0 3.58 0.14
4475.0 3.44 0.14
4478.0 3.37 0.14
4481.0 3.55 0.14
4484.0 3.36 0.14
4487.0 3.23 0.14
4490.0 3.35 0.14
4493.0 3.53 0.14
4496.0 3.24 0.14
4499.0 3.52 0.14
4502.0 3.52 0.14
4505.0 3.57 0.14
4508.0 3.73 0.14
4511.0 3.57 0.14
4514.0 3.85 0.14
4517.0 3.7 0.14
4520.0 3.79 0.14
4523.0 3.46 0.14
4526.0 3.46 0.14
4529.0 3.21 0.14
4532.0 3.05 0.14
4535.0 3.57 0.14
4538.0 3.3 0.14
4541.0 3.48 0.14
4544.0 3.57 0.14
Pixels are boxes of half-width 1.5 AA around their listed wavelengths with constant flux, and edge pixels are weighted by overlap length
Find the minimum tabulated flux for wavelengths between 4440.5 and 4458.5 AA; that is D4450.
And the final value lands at 3.11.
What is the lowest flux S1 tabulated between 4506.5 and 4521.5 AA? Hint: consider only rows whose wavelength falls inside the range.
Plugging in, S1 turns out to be 3.57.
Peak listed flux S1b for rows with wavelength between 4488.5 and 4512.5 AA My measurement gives 3.73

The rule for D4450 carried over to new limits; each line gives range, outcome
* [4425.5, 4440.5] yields 3.01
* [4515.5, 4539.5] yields 3.05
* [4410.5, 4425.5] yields 2.9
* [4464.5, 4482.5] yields 3.37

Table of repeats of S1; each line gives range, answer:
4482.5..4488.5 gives 3.23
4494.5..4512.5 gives 3.24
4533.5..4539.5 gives 3.3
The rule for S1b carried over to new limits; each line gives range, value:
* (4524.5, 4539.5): 3.57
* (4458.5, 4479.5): 3.58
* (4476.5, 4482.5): 3.55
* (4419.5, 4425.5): 3.15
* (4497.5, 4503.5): 3.52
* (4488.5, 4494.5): 3.53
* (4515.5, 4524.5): 3.79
